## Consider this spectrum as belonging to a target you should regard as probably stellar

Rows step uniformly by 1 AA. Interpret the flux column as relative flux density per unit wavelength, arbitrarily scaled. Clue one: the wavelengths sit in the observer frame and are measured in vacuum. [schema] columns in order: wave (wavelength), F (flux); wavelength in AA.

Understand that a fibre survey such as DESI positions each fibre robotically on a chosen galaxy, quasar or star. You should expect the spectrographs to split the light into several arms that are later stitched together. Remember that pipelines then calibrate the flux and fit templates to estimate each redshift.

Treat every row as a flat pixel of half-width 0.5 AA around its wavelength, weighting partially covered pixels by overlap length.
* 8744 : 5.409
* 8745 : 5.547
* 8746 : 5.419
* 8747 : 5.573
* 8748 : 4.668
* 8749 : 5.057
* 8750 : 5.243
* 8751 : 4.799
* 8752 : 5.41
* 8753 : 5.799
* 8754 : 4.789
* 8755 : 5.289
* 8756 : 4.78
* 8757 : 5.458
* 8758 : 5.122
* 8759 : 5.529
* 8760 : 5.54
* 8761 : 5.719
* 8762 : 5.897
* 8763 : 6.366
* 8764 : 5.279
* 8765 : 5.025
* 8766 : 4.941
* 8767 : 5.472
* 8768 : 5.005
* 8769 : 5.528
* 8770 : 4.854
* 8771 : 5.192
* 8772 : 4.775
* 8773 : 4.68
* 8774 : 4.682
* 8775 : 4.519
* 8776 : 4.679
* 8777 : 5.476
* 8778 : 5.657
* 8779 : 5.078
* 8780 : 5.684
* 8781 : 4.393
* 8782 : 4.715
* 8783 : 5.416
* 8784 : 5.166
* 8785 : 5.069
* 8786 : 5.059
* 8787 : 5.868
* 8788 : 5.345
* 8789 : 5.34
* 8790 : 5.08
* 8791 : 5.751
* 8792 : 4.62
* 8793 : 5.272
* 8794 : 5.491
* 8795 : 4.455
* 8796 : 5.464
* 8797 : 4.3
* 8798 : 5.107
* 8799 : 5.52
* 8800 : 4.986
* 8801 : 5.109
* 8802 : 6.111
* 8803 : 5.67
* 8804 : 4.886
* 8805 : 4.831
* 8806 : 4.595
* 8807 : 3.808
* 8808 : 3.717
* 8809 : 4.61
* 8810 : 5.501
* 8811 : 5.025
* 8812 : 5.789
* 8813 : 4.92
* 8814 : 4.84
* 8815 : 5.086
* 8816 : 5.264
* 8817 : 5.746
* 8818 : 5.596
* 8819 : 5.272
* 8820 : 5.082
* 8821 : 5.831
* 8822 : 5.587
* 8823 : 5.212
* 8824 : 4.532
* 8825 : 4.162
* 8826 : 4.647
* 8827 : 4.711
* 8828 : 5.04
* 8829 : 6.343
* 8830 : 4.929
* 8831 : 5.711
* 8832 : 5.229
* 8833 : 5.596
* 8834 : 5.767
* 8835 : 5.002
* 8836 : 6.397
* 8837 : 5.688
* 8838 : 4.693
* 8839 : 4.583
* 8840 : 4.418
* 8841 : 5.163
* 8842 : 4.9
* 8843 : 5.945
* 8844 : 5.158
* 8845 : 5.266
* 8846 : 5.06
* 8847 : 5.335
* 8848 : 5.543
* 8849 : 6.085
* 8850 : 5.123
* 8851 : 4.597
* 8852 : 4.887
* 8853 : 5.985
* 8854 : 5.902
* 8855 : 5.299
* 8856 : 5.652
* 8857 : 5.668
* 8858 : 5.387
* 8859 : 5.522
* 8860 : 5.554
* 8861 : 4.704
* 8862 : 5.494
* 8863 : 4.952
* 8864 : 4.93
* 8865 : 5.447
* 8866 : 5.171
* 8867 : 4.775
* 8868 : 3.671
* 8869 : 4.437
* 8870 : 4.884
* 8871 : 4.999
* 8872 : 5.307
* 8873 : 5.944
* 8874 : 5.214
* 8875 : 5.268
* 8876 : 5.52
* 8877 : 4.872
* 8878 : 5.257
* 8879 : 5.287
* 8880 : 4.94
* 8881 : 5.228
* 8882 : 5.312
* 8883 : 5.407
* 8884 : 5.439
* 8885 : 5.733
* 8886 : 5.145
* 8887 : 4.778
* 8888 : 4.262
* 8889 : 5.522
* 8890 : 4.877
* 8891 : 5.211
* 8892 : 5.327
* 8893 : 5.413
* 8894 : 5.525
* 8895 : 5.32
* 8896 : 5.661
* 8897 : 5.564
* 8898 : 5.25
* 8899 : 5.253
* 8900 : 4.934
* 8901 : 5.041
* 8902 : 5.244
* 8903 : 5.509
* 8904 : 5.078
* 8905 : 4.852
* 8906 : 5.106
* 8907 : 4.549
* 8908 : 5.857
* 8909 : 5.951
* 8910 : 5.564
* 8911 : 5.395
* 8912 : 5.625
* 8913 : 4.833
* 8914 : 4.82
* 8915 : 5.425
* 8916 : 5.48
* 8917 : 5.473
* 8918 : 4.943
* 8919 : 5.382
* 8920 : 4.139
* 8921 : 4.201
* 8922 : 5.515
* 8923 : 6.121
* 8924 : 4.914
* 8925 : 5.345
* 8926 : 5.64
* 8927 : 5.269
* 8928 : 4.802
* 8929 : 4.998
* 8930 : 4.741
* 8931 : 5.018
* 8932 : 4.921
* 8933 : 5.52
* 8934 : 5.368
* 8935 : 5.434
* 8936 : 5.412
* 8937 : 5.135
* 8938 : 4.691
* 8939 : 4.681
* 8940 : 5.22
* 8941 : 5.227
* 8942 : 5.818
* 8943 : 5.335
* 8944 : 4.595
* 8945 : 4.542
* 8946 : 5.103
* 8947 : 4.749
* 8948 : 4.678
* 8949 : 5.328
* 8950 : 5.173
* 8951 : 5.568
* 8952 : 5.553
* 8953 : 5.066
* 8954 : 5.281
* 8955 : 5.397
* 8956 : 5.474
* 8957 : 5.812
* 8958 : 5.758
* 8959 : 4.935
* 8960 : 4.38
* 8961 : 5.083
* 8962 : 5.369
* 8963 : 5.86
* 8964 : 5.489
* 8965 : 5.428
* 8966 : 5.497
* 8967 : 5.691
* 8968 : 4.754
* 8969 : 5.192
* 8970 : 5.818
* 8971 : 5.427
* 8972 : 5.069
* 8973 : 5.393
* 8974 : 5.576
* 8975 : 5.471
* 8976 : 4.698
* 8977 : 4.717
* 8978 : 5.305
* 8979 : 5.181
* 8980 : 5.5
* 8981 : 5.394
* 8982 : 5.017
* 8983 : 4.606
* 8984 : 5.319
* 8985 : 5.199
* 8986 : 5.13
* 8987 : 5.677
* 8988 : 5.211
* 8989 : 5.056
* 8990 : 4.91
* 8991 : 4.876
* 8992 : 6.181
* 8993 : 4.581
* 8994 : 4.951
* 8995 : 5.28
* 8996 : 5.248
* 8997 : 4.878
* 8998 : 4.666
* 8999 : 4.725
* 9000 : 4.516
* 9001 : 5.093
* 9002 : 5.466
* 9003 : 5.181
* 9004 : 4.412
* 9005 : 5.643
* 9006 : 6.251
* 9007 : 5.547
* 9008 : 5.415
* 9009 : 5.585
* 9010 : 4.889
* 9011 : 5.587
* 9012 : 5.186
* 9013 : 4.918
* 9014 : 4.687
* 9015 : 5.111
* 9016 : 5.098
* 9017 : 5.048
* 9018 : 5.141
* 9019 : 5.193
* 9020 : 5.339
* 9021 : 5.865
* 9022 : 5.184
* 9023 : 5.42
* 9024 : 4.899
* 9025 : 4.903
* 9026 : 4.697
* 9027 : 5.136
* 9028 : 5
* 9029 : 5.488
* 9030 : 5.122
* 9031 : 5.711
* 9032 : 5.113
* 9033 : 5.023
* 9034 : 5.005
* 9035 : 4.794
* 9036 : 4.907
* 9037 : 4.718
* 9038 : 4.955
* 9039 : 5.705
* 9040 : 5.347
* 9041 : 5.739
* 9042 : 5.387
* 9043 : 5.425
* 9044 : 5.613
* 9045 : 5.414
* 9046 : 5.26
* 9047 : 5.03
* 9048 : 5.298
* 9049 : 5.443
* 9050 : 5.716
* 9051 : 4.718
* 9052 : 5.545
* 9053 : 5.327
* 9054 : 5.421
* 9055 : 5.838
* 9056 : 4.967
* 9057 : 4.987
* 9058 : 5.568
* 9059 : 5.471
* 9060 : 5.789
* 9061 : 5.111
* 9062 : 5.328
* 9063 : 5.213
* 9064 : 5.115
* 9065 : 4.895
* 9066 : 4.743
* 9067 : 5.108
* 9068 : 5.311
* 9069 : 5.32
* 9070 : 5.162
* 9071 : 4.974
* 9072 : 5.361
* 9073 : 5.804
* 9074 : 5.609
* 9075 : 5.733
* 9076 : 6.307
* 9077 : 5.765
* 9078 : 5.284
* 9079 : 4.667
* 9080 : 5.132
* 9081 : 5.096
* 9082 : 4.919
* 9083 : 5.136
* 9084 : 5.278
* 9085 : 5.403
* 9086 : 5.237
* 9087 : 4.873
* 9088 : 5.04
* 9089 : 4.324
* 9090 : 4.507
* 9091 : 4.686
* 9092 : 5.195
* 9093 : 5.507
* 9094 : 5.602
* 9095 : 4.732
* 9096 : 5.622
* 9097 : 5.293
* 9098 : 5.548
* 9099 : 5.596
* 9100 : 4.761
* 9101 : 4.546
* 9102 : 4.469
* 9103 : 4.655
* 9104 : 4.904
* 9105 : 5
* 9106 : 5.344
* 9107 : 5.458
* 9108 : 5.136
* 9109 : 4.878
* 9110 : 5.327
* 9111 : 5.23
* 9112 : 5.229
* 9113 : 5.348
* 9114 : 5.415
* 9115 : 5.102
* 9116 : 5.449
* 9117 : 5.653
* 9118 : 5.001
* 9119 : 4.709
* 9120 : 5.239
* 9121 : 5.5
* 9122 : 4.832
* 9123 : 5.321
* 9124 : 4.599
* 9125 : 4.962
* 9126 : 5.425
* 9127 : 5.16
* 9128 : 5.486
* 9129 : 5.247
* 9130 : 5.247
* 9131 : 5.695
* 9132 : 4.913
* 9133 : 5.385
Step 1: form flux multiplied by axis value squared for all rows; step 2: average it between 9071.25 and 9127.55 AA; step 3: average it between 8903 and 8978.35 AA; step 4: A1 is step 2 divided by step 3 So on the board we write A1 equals 1.03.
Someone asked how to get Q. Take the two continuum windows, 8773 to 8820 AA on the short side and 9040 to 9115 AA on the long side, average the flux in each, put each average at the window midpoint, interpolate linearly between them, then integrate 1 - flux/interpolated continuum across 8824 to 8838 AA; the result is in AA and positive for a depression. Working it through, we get -0.4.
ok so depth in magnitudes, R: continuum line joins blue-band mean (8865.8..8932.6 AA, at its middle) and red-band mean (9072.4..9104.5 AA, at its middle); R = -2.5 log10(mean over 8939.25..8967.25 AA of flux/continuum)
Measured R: -0.02 mag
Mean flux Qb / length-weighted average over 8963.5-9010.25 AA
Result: 5.22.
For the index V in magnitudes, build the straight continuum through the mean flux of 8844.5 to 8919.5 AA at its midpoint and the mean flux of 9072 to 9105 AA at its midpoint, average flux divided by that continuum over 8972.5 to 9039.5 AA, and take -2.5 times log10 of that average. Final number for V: 0.01 mag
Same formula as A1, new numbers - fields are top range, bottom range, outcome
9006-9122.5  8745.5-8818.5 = 1.08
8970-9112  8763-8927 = 1.05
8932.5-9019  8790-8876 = 1.04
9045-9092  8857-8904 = 1.05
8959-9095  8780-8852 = 1.06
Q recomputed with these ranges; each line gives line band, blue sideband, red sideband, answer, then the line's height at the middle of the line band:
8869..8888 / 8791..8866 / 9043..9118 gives 0.0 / 5.2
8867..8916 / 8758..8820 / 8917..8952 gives -0.7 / 5.13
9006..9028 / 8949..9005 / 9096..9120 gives 0.0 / 5.19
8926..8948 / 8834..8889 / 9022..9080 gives 0.7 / 5.24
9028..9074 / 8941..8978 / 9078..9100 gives -1.1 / 5.15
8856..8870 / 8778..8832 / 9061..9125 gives 0.2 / 5.13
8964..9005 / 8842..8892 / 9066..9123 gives 0.3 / 5.2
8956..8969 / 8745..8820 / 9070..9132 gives -0.4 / 5.18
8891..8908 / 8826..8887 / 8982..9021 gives -0.1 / 5.22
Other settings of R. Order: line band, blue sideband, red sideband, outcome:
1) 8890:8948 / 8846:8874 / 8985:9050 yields 0.01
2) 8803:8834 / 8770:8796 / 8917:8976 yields 0.01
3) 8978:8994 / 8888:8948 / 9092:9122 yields 0.00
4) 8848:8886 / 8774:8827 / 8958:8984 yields -0.02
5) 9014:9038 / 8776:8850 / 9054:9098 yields 0.02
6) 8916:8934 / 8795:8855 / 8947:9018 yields 0.02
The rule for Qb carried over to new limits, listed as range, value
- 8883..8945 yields 5.2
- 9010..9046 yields 5.19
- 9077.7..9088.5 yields 5.09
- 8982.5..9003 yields 5.08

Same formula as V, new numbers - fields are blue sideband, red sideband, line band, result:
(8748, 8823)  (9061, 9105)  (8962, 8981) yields -0.04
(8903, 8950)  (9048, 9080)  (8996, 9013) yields 0.02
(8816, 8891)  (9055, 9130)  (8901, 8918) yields -0.01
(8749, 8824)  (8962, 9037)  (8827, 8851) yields -0.03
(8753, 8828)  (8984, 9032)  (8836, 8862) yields -0.03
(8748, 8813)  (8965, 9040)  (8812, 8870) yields -0.01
